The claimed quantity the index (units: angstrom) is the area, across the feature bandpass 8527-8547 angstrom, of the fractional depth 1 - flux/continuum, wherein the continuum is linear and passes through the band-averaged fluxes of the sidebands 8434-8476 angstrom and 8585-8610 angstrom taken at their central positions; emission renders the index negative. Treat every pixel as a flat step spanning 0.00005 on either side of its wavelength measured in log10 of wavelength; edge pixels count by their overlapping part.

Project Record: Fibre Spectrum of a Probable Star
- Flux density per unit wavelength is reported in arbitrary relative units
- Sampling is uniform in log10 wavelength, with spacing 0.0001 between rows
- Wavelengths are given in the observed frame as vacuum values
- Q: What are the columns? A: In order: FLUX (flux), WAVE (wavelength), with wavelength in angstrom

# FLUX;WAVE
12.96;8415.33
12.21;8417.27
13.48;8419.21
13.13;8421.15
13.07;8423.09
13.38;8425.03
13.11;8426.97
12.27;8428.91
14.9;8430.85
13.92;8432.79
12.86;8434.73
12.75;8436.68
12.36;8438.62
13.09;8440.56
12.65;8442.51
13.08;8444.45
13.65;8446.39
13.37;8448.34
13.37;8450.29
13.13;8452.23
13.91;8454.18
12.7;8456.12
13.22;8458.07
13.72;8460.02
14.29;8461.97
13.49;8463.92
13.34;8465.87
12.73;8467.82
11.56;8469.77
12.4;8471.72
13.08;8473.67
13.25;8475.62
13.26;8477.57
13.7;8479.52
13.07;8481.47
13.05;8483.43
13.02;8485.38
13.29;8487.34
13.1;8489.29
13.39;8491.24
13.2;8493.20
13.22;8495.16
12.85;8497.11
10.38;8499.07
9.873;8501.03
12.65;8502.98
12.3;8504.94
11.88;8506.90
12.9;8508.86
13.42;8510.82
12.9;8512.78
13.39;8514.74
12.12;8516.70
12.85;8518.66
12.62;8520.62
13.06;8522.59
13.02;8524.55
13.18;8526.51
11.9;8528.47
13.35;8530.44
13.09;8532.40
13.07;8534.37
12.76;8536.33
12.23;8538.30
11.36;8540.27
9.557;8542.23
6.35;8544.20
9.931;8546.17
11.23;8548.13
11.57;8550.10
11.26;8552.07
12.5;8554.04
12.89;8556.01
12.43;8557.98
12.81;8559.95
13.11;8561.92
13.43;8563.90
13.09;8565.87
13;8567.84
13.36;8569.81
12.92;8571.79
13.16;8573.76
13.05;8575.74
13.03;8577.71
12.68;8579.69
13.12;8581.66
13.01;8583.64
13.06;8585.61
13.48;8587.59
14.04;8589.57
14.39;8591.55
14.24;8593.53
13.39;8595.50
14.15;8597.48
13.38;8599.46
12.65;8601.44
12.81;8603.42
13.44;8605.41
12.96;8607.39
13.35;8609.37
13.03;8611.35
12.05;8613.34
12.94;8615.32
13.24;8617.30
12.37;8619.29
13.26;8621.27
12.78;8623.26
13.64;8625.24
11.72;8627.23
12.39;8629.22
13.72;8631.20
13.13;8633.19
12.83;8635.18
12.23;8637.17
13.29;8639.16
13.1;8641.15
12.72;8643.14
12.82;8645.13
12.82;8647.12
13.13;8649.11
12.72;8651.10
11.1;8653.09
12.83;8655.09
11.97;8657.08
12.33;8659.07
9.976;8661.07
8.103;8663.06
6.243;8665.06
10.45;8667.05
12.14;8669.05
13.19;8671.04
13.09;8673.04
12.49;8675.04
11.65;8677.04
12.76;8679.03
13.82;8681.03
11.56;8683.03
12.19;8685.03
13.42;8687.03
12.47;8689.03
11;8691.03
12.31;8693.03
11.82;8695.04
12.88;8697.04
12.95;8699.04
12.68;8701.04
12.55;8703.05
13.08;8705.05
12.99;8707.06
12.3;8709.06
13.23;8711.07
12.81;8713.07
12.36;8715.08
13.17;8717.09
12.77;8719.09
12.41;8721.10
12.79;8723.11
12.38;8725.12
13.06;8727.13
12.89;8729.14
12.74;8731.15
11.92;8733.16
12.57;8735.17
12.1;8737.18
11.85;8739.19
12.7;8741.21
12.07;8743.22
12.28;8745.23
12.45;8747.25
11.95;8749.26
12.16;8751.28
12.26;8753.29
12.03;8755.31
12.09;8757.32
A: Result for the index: 2.9 angstrom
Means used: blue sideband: 13.1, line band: 11.4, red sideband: 13.5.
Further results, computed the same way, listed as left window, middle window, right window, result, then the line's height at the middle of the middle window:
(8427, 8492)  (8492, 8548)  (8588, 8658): 4.3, 13.1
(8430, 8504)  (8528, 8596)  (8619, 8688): 0.5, 12.6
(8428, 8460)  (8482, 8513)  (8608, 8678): 0.9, 13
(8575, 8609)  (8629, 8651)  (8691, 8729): 0.2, 13.1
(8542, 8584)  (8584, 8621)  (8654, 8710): -3.5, 12.1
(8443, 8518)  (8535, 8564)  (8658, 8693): 2.2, 12.5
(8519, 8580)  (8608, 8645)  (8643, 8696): -2.6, 12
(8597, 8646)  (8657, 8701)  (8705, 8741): 3.4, 12.8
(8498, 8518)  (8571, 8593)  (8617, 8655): -1.3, 12.5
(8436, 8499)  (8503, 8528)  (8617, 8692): 0.2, 12.9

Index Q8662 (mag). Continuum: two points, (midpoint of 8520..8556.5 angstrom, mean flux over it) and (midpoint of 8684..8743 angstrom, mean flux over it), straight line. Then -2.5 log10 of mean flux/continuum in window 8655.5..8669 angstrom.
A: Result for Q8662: 0.21 mag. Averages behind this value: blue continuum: 11.8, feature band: 10.1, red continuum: 12.6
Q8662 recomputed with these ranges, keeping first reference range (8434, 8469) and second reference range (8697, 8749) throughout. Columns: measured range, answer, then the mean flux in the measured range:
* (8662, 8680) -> 0.15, 11.1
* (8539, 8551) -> 0.28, 10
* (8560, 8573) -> -0.02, 13.1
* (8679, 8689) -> 0.00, 12.7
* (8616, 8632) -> -0.01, 12.9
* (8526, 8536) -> 0.01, 12.9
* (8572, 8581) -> -0.01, 13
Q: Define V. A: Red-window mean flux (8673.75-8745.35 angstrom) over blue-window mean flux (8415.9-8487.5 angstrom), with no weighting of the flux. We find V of 0.95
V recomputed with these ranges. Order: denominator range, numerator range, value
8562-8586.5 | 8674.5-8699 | 0.95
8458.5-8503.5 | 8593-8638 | 1.01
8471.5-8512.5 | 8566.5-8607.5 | 1.04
